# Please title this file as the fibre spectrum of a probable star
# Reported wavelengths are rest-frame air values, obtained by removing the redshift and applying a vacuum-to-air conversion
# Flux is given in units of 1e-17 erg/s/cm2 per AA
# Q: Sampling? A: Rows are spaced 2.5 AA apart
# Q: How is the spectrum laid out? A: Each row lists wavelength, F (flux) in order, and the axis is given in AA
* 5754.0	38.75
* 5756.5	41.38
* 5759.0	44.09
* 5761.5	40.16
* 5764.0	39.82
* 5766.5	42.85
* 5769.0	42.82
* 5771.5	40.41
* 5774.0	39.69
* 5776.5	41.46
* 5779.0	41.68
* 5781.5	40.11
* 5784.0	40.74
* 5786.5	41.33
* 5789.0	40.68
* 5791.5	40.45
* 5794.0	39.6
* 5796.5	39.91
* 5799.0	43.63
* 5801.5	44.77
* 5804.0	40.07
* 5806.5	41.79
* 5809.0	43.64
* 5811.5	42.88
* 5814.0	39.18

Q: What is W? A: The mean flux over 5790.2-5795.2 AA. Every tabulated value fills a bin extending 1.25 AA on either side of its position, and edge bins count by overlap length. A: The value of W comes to 40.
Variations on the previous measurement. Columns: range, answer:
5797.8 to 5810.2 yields 42.8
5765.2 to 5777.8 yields 41.4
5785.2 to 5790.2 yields 41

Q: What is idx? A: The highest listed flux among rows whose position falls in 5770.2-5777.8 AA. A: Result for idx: 41.46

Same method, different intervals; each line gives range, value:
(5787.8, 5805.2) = 44.77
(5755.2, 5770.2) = 44.09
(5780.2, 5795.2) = 41.33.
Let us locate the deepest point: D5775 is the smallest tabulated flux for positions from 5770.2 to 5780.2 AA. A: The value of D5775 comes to 39.69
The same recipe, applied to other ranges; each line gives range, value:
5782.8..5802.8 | 39.6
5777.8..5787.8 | 40.11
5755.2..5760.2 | 41.38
